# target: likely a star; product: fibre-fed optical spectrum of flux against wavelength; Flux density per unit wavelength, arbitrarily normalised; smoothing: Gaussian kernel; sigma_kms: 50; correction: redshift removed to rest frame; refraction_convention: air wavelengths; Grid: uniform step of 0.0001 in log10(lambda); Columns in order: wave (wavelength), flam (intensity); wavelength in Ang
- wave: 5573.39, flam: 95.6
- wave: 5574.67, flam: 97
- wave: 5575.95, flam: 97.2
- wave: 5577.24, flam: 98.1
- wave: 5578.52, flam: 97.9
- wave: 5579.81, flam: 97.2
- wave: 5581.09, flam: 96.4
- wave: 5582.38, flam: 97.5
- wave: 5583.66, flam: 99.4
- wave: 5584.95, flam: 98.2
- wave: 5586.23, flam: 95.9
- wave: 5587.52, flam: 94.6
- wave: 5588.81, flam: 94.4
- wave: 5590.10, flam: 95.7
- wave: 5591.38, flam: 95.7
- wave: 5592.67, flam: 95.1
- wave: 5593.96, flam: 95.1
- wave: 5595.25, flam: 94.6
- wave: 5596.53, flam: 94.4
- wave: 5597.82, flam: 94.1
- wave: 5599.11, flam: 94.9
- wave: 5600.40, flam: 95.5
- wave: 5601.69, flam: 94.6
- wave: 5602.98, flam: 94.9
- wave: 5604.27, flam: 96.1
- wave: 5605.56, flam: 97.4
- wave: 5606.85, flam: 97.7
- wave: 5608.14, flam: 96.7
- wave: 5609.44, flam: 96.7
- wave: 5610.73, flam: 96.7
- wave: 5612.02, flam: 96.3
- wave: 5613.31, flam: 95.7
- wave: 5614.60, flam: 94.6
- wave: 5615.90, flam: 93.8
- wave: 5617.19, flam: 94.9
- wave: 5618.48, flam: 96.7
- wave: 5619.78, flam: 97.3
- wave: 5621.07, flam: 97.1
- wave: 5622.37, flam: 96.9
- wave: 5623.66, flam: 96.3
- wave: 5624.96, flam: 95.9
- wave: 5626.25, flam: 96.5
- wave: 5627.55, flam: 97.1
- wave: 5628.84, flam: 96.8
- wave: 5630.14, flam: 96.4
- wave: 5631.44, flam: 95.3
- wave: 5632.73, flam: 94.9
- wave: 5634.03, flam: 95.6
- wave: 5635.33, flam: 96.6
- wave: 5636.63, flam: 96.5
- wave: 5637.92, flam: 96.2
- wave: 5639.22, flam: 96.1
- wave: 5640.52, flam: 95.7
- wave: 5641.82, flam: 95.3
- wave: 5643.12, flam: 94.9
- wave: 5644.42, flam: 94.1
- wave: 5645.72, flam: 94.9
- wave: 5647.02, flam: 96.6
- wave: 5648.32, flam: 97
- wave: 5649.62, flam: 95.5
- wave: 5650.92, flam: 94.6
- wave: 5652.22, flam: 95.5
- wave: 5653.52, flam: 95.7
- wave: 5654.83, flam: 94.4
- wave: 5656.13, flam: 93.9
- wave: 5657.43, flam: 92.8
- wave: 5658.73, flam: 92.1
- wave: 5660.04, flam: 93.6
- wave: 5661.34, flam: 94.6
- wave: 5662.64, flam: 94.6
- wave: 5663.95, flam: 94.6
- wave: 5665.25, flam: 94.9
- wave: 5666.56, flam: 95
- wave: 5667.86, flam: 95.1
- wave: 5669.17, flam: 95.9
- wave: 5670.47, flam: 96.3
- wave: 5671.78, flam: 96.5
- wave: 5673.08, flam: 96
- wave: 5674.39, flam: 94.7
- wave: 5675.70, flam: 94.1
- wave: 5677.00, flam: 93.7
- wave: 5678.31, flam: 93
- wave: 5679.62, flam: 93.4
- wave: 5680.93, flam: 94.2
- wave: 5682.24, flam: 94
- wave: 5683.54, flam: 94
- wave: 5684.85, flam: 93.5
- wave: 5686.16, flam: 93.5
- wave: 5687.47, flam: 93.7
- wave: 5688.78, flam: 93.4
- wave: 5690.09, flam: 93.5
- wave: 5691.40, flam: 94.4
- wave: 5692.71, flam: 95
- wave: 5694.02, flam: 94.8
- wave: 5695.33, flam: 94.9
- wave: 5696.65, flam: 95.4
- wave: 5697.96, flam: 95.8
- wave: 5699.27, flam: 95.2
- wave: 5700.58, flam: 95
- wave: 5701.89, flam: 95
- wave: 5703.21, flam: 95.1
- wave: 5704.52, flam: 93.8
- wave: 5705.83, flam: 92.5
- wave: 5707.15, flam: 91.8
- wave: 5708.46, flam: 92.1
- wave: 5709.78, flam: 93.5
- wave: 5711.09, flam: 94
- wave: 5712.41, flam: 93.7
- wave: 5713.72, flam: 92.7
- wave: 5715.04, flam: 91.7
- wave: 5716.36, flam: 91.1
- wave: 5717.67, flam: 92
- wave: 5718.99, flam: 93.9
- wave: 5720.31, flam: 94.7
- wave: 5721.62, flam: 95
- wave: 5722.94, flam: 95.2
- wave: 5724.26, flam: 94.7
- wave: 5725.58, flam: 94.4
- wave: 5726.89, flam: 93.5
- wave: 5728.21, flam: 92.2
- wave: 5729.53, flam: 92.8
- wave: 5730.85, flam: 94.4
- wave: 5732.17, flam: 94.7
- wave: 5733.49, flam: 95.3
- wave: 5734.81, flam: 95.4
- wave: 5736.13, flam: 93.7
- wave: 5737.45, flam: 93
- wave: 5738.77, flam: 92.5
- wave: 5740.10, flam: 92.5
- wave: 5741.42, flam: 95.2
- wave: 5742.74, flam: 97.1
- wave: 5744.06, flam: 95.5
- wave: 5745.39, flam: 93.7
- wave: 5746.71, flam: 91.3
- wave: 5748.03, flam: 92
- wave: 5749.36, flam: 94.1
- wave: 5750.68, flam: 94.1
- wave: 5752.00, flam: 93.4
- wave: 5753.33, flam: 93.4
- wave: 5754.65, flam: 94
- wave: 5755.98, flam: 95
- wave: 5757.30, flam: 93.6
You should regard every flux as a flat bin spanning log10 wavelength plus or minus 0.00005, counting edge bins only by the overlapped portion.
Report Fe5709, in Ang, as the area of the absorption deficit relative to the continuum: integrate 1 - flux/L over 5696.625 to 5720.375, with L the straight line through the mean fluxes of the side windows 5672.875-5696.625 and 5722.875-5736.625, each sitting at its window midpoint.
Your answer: 0.1 Ang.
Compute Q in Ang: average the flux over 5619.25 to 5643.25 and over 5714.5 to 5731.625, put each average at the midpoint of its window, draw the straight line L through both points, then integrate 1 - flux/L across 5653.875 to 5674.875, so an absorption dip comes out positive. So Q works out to 0.1 Ang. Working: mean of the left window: 96.2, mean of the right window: 93.5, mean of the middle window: 94.7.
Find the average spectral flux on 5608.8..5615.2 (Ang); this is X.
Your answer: 96.1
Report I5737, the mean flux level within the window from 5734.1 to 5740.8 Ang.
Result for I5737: 93.4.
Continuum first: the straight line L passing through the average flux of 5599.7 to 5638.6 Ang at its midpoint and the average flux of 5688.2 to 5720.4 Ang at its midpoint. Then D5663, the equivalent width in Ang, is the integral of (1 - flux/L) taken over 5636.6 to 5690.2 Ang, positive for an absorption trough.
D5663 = 0.12 Ang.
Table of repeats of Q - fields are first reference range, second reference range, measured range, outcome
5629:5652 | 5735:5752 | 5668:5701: 0.1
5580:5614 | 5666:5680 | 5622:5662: 0.0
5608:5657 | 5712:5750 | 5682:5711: 0.1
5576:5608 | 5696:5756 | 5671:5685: 0.0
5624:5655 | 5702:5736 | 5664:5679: 0.0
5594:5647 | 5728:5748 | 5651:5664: 0.1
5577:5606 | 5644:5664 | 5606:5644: -0.3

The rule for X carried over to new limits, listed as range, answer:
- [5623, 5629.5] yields 96.6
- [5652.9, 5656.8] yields 94.6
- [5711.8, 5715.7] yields 92.7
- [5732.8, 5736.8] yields 94.8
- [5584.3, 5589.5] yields 95.6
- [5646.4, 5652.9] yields 95.9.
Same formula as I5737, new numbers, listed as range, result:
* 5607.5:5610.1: 96.4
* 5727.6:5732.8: 93.5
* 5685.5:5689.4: 93.5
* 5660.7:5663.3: 94.5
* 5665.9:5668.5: 95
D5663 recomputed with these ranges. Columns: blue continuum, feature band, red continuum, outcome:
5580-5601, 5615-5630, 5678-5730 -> -0.2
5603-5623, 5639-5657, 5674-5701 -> 0.0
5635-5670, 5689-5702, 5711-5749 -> -0.1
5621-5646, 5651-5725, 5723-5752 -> 0.6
